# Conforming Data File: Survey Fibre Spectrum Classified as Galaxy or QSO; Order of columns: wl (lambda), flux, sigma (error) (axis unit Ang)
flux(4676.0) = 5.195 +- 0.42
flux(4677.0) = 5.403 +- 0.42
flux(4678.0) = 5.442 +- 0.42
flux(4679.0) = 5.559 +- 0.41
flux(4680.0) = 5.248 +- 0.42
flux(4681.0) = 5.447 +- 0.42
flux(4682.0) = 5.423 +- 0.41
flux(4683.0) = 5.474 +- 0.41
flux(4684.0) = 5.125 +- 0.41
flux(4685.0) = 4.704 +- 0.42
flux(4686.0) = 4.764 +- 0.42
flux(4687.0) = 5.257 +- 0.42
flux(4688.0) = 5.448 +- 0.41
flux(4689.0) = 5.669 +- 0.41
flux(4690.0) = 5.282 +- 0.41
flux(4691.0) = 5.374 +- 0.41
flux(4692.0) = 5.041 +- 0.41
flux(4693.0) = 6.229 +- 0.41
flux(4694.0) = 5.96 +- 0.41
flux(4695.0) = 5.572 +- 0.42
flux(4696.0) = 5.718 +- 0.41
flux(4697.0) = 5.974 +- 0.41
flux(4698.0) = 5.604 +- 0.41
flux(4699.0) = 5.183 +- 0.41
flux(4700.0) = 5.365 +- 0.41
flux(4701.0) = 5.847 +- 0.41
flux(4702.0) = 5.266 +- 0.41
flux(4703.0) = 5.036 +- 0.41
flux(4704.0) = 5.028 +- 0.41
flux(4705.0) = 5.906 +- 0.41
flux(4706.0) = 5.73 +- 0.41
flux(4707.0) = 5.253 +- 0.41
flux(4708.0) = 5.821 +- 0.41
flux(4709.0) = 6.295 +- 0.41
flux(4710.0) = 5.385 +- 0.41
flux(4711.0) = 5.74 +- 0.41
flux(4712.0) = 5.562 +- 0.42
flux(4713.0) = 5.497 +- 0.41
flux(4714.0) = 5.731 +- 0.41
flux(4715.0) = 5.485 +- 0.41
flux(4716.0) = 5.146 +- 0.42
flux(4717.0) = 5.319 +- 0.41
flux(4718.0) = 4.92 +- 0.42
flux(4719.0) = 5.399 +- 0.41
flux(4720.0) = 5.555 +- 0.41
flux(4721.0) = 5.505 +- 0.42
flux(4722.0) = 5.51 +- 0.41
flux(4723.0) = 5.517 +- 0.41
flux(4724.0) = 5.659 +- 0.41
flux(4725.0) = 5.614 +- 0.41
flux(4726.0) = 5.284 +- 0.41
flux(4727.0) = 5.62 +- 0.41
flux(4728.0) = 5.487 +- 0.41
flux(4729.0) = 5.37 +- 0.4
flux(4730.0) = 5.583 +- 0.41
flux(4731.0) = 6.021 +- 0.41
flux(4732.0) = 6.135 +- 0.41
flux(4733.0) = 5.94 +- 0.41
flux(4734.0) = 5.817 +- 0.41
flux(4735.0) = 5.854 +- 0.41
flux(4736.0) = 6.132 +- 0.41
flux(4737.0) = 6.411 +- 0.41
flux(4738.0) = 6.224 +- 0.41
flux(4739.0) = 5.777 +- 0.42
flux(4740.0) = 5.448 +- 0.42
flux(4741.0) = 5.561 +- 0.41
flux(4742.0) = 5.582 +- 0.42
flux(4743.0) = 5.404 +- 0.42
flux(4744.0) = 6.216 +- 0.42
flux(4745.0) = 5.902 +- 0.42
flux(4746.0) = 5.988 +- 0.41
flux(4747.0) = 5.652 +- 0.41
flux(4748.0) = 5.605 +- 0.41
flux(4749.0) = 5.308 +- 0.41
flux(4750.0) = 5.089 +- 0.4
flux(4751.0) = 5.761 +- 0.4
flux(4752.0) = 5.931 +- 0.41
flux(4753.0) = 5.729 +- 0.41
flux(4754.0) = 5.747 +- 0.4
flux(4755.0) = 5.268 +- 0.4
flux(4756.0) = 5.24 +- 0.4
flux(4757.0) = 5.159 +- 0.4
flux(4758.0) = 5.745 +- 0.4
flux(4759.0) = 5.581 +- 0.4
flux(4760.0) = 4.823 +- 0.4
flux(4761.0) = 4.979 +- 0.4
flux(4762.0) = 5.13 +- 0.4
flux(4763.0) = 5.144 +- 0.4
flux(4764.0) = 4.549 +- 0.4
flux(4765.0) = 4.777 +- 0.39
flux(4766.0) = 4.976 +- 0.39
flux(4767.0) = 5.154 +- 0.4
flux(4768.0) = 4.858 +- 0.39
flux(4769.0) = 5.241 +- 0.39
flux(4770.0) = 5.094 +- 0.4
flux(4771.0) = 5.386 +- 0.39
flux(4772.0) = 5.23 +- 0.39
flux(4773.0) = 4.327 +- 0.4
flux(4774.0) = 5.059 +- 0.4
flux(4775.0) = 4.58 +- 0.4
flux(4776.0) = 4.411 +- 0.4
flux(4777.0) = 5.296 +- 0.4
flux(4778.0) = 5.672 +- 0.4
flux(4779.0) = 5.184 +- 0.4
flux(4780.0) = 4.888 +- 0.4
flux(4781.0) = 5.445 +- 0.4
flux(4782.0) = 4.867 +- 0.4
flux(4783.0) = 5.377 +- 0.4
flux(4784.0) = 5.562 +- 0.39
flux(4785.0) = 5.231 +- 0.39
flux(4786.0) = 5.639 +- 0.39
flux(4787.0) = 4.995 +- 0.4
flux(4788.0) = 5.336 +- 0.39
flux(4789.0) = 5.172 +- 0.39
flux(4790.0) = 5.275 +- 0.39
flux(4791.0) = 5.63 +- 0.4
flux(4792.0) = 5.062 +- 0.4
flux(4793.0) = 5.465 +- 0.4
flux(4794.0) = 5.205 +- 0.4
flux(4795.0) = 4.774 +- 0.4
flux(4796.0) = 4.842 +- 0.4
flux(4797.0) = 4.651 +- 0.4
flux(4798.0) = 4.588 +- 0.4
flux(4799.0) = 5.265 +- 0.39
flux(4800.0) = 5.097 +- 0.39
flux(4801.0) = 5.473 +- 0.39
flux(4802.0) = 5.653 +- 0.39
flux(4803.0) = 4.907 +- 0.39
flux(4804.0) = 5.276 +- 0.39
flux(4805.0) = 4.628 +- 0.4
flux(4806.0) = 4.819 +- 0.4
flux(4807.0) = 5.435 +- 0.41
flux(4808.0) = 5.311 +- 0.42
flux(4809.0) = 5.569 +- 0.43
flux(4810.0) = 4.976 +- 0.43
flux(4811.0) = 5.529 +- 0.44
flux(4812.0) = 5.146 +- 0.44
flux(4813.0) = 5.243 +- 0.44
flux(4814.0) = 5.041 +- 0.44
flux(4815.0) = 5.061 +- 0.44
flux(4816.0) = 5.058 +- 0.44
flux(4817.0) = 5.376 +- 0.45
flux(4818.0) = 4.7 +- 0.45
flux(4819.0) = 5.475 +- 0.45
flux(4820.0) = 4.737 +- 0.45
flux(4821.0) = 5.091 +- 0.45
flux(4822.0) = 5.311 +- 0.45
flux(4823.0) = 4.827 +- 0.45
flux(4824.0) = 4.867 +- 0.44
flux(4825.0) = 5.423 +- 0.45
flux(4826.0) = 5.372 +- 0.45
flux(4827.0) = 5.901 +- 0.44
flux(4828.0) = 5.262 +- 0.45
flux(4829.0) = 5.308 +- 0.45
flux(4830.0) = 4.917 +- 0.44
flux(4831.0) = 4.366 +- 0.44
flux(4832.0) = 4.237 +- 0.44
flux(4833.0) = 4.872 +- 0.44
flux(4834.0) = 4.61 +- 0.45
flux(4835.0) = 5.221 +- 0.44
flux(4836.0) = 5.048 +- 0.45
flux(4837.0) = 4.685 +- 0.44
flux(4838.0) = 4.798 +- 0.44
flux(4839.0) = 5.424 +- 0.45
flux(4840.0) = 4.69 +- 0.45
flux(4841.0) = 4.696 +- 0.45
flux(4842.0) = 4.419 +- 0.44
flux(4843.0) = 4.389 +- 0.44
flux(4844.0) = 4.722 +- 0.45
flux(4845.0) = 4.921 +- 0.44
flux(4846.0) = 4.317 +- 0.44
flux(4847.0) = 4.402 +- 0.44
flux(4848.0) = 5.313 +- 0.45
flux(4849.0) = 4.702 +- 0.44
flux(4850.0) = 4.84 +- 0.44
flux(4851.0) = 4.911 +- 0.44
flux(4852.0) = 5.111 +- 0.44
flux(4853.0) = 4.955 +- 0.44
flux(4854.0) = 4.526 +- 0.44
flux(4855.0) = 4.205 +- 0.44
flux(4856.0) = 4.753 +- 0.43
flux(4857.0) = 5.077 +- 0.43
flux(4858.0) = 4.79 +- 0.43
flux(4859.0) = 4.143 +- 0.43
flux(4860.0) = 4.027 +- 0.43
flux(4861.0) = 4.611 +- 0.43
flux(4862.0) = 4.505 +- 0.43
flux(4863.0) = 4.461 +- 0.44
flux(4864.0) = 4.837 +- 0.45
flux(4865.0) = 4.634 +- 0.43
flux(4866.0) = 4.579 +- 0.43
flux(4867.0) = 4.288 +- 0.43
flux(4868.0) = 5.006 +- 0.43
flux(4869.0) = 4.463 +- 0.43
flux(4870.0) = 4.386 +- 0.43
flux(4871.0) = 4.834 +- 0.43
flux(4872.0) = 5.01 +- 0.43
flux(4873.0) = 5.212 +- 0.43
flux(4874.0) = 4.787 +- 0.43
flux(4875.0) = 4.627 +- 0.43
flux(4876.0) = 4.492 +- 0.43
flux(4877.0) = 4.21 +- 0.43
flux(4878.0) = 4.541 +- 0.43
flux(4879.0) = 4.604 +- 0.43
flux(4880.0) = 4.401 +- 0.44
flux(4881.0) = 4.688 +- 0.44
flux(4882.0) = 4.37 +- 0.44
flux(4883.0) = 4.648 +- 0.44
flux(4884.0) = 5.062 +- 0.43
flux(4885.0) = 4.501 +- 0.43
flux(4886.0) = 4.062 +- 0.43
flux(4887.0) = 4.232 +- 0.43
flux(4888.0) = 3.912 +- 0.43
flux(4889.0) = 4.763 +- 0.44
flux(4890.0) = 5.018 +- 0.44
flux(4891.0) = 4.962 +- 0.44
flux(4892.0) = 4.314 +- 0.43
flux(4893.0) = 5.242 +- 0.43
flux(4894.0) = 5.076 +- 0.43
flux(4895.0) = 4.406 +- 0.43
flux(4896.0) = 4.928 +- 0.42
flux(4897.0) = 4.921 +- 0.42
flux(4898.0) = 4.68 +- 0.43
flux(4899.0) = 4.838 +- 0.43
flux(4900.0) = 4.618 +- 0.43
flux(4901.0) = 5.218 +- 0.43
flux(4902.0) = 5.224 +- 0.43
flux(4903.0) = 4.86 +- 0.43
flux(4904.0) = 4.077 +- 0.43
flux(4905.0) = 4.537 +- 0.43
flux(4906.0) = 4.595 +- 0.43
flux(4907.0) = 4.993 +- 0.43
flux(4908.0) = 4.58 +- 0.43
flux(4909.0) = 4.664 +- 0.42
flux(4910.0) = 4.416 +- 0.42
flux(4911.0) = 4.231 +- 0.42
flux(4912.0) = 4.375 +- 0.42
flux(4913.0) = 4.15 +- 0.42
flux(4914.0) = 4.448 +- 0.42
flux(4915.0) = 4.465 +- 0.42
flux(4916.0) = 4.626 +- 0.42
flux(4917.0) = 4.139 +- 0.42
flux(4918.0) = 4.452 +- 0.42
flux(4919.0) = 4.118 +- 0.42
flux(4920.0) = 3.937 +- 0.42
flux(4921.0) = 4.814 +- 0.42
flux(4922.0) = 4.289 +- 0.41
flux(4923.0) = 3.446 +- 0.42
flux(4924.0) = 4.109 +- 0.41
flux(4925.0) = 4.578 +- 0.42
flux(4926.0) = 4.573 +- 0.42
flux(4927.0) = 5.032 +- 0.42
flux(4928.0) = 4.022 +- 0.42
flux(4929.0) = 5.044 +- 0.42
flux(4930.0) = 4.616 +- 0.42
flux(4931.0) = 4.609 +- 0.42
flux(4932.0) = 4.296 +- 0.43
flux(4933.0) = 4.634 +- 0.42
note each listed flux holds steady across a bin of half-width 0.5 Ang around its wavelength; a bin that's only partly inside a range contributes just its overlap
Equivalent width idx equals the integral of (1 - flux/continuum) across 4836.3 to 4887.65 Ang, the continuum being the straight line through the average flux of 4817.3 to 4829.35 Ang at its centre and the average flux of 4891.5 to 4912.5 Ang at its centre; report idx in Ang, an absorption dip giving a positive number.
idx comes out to 3.2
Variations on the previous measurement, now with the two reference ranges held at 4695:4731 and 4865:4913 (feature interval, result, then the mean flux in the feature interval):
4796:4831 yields -0.9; 5.14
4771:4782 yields 0.4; 5.02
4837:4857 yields 0.4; 4.75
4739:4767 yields -0.5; 5.42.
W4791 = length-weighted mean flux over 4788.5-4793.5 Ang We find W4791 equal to 5.32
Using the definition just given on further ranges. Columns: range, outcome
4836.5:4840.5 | 4.9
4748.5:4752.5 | 5.52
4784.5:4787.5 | 5.29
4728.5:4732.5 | 5.78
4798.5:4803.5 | 5.28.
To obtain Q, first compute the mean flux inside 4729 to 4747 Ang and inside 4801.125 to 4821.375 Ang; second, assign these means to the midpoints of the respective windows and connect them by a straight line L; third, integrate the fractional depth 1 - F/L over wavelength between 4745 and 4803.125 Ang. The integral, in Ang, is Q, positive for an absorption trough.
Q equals 3.1 Ang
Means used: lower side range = 5.86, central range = 5.22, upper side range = 5.16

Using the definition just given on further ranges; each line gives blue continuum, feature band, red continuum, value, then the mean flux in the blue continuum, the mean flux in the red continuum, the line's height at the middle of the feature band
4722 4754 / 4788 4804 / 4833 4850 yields 0.1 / 5.73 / 4.78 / 5.19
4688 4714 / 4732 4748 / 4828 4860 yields -1.5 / 5.57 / 4.75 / 5.35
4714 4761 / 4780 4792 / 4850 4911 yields 0.0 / 5.6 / 4.65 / 5.28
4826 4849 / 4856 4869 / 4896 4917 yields 0.5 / 4.85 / 4.62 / 4.77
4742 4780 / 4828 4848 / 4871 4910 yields 0.6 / 5.27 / 4.68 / 4.92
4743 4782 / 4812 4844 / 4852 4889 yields -0.9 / 5.26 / 4.58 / 4.85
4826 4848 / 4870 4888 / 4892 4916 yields 0.6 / 4.84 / 4.67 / 4.73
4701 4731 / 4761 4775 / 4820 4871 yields 0.6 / 5.51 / 4.78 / 5.22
